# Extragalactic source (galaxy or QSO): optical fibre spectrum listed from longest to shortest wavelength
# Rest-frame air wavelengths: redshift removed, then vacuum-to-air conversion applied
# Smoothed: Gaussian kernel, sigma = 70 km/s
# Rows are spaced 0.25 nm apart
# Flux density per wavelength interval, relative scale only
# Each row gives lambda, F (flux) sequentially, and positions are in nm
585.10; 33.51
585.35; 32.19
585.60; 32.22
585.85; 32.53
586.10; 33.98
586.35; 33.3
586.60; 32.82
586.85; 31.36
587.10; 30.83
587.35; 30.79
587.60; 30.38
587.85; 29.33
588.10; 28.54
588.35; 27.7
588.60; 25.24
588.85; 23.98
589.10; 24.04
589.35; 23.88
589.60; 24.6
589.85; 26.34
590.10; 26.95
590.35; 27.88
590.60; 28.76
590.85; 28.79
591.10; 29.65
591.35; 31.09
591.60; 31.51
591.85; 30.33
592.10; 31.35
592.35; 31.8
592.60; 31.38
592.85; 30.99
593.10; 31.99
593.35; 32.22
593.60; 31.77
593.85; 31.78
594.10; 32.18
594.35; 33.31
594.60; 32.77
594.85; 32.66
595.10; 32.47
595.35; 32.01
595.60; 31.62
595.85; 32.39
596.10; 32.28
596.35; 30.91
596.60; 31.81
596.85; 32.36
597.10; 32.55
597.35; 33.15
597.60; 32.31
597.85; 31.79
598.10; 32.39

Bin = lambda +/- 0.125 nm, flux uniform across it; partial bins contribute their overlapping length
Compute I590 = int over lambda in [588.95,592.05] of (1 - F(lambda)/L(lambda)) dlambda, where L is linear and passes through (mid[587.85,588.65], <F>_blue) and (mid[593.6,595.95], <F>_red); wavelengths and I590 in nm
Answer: 0.15 nm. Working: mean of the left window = 27.7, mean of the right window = 32.3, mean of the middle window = 27.9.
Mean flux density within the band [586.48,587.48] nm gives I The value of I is 31.4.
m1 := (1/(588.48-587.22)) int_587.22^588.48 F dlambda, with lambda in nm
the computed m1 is 29.3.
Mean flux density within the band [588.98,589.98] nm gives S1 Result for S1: 24.7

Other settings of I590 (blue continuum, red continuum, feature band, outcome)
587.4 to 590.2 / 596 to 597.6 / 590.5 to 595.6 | -0.33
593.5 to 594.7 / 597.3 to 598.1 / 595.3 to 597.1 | 0.02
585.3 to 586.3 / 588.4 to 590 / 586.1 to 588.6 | -0.11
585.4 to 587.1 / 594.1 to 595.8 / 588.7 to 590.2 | 0.35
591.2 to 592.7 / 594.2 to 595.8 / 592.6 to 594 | 0.00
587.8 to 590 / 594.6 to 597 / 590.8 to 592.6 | -0.15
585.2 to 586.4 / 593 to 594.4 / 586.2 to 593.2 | 0.72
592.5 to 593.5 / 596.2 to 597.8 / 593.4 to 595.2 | -0.03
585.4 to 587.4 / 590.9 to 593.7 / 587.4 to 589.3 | 0.29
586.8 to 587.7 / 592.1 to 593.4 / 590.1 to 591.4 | 0.10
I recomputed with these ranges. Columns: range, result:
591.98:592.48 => 31.6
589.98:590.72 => 27.9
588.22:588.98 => 25.6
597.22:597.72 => 32.7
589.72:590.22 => 26.6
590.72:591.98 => 30.3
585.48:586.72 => 33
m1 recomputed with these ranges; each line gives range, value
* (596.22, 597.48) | 32.2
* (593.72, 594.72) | 32.5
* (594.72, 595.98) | 32.2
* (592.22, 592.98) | 31.4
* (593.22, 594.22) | 32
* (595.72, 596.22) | 32.3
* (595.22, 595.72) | 31.8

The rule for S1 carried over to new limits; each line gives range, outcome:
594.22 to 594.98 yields 32.9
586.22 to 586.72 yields 33.1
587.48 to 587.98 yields 29.8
